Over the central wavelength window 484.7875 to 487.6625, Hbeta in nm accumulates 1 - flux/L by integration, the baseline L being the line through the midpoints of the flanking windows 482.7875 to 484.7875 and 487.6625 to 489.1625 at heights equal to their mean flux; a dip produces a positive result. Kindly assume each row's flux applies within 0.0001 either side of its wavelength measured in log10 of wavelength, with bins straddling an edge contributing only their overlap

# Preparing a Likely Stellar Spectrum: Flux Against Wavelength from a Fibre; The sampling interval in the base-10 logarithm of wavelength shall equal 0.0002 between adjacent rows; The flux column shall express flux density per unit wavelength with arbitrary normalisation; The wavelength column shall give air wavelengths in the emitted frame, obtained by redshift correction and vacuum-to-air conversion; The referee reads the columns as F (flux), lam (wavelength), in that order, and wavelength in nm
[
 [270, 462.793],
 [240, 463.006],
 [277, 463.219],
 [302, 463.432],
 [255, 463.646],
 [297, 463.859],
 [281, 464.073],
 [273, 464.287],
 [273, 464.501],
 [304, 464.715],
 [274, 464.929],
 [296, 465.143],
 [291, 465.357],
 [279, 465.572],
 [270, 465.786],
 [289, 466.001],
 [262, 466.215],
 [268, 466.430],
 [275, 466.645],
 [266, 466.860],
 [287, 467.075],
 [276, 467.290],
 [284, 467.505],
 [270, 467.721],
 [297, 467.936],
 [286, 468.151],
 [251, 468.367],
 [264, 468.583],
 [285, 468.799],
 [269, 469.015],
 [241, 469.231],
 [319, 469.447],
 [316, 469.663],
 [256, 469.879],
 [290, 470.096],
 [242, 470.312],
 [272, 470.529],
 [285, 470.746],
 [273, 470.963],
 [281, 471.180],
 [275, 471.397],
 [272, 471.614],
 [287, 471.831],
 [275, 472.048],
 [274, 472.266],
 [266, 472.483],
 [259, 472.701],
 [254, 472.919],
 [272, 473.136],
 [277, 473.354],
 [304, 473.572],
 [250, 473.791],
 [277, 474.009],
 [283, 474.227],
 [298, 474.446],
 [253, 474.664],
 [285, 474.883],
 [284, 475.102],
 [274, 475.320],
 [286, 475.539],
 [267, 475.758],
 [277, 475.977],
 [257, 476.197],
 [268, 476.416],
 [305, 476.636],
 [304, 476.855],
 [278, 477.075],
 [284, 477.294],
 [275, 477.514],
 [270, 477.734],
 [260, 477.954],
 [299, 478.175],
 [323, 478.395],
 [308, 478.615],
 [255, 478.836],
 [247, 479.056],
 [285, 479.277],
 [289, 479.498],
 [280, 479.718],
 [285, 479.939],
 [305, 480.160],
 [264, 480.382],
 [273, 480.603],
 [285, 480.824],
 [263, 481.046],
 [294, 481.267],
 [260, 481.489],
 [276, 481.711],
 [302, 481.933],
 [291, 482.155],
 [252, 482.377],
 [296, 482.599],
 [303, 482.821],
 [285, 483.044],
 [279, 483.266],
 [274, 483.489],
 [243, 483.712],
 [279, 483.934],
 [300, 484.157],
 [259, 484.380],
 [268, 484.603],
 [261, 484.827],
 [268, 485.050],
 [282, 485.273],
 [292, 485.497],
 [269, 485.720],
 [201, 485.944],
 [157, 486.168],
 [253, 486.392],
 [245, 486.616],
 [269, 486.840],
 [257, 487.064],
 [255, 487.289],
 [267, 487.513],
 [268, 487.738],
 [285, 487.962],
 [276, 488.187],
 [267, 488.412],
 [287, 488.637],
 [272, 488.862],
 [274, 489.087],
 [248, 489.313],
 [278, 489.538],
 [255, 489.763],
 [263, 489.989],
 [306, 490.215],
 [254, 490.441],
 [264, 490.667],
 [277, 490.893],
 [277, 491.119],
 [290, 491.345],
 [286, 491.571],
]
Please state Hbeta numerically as 0.245 nm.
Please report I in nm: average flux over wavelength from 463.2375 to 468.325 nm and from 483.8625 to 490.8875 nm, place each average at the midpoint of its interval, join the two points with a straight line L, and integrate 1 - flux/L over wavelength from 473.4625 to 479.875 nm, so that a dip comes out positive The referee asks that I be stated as -0.19 nm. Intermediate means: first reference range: 280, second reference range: 264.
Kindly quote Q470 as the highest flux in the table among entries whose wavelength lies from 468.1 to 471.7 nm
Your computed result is 319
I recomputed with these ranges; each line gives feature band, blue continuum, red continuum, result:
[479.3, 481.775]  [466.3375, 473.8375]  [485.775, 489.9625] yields -0.14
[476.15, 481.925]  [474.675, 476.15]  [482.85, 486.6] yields -0.23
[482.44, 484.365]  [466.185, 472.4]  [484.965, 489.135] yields -0.13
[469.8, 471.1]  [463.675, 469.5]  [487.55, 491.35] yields 0.03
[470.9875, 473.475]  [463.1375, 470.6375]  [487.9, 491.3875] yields 0.04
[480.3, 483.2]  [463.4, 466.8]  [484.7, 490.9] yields -0.15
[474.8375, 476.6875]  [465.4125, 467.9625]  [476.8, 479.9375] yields 0.03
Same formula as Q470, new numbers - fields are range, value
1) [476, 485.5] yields 323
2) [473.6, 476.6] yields 298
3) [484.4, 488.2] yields 292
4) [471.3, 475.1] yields 304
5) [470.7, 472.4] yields 287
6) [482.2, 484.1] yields 303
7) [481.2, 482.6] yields 302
